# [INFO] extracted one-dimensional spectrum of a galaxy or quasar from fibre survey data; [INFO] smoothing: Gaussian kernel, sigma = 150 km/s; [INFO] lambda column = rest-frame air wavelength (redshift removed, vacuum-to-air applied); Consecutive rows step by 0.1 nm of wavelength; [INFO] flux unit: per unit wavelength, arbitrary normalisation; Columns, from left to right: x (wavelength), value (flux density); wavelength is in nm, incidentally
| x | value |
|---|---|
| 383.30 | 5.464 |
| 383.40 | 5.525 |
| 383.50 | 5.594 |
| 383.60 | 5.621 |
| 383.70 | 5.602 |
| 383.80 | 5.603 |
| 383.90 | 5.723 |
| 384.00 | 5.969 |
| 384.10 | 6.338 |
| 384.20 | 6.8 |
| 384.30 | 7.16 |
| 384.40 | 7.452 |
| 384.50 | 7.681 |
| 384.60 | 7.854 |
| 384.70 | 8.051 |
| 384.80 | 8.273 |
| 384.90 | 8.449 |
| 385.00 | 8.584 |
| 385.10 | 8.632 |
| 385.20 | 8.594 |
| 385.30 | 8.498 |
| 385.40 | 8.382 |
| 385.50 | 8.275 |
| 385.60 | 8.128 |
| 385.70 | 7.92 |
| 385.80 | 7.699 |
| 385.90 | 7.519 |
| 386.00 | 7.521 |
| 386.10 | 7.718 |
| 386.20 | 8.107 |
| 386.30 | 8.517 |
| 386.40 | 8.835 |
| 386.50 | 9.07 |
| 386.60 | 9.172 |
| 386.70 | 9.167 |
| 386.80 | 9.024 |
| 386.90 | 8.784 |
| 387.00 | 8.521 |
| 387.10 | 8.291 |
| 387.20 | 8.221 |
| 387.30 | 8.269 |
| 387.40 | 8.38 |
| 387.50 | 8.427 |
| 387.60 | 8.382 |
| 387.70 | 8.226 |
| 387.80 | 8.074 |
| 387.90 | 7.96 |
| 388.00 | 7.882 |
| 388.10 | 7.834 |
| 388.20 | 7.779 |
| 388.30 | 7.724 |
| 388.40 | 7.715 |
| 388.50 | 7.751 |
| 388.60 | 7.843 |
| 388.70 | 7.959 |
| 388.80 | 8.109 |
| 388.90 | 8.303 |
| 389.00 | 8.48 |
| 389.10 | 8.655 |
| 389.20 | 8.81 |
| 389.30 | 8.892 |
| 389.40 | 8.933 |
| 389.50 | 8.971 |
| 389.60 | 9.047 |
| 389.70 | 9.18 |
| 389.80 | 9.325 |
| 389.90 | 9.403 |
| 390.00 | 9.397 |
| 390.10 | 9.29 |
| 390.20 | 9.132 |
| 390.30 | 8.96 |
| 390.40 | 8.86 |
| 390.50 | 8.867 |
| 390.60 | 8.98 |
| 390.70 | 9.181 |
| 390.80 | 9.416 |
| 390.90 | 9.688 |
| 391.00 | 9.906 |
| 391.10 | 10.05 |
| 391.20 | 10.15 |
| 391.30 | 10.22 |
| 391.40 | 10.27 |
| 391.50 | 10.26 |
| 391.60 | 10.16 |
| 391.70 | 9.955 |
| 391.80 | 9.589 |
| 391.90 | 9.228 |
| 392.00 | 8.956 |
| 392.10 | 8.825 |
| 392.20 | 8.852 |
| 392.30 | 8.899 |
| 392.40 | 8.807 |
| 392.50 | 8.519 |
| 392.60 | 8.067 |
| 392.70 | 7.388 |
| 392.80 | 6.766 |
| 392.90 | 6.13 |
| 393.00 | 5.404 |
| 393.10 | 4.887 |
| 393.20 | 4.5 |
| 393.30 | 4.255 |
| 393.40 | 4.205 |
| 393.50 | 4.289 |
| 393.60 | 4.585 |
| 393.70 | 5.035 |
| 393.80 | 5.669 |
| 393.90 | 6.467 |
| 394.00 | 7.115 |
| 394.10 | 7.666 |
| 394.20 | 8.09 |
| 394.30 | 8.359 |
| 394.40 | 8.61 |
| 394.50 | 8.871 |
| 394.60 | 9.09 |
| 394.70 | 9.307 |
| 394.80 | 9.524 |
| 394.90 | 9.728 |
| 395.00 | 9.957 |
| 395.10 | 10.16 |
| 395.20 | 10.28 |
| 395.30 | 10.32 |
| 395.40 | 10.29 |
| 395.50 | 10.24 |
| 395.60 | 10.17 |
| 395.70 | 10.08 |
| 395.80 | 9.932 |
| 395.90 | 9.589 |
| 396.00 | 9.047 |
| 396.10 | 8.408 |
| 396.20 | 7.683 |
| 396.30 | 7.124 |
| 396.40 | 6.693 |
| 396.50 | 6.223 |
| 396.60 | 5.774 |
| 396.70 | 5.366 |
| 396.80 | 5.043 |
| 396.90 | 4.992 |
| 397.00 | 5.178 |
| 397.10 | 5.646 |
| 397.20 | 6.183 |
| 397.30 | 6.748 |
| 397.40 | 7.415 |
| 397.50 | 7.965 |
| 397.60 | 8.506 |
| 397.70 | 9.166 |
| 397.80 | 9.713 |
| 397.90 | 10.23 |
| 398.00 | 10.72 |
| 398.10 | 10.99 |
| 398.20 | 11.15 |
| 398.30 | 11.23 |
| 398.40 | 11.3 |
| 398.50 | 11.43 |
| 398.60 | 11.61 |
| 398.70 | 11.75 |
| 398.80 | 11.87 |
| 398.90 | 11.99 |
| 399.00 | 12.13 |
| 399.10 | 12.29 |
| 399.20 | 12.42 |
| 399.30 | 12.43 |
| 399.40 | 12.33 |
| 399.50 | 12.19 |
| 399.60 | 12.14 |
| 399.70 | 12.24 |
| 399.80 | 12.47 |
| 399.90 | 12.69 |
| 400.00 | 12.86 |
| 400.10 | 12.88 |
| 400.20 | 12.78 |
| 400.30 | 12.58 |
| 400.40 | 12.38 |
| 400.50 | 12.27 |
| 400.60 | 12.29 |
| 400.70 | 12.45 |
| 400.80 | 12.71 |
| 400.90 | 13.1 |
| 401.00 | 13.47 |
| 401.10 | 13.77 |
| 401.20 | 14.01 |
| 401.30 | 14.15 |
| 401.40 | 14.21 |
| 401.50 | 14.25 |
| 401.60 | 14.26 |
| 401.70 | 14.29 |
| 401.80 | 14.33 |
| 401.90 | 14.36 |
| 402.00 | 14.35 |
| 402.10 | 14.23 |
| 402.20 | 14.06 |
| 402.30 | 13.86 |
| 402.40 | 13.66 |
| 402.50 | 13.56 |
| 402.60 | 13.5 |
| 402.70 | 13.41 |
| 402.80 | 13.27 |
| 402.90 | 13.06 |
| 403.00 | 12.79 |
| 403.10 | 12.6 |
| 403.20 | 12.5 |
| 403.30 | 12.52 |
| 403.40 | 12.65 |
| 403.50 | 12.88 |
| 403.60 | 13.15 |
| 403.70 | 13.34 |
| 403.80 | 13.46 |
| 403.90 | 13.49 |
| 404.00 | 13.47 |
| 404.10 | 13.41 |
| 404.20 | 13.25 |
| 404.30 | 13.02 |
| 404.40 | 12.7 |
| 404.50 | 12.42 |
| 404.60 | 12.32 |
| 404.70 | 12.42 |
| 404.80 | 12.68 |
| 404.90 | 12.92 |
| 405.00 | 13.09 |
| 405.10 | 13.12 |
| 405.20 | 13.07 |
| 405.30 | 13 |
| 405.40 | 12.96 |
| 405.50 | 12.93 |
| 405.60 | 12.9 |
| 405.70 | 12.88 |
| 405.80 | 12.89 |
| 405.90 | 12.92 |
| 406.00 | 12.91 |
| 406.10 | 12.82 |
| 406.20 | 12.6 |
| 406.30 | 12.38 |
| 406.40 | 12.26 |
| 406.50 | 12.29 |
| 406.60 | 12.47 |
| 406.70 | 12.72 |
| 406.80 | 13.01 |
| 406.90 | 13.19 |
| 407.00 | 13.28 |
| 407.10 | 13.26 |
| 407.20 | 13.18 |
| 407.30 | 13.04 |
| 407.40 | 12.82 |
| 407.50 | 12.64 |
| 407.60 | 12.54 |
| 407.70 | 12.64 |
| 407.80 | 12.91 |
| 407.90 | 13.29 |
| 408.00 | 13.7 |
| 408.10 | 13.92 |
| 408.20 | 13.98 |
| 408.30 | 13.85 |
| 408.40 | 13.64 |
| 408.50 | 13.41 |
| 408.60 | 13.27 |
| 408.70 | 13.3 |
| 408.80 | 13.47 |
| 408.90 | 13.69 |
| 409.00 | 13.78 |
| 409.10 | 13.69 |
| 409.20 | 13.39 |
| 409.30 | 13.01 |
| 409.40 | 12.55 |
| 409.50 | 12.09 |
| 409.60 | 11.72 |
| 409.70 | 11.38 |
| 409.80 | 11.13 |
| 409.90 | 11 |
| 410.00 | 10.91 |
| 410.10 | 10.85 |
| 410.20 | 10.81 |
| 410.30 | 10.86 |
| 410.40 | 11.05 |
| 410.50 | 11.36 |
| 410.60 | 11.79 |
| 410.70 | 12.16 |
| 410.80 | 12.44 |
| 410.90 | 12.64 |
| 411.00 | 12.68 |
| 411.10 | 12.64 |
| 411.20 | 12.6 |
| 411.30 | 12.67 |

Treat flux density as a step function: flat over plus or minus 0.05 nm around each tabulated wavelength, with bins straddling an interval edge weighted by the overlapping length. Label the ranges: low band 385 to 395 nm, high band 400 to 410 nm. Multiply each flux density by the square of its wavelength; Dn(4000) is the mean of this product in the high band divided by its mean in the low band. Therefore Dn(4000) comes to 1.70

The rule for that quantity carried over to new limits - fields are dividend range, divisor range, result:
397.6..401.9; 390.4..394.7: 1.61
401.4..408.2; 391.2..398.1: 1.73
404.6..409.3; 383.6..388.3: 1.83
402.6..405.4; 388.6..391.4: 1.53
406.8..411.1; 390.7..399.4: 1.56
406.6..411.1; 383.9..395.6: 1.67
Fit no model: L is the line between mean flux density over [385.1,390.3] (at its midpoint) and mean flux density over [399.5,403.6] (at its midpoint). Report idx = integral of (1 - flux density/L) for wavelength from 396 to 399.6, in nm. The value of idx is 0.832 nm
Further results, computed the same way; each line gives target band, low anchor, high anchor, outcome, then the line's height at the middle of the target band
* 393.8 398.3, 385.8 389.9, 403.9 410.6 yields 0.80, 10.2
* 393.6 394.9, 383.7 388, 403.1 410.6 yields 0.28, 9.89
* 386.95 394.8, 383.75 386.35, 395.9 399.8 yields 0.19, 8.45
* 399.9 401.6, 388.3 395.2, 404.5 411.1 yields -0.38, 10.8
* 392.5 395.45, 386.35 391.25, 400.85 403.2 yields 0.91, 10.7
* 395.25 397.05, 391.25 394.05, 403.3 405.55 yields 0.22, 9.06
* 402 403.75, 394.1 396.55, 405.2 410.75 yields -0.32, 11.2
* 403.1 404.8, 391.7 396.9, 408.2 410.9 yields -0.36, 10.7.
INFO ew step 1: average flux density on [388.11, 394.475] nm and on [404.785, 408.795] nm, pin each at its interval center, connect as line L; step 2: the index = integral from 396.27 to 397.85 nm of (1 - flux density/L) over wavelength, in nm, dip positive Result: 0.52 nm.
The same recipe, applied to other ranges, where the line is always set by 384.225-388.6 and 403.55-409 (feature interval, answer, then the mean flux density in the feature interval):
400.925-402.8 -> -0.31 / 14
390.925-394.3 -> 0.68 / 7.7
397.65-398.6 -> 0.03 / 10.7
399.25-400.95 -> -0.14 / 12.5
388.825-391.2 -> -0.02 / 9.13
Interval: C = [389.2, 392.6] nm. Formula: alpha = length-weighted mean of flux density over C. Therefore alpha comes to 9.31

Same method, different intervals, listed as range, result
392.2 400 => 8.75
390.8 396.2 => 8.4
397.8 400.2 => 11.9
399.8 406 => 13.2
